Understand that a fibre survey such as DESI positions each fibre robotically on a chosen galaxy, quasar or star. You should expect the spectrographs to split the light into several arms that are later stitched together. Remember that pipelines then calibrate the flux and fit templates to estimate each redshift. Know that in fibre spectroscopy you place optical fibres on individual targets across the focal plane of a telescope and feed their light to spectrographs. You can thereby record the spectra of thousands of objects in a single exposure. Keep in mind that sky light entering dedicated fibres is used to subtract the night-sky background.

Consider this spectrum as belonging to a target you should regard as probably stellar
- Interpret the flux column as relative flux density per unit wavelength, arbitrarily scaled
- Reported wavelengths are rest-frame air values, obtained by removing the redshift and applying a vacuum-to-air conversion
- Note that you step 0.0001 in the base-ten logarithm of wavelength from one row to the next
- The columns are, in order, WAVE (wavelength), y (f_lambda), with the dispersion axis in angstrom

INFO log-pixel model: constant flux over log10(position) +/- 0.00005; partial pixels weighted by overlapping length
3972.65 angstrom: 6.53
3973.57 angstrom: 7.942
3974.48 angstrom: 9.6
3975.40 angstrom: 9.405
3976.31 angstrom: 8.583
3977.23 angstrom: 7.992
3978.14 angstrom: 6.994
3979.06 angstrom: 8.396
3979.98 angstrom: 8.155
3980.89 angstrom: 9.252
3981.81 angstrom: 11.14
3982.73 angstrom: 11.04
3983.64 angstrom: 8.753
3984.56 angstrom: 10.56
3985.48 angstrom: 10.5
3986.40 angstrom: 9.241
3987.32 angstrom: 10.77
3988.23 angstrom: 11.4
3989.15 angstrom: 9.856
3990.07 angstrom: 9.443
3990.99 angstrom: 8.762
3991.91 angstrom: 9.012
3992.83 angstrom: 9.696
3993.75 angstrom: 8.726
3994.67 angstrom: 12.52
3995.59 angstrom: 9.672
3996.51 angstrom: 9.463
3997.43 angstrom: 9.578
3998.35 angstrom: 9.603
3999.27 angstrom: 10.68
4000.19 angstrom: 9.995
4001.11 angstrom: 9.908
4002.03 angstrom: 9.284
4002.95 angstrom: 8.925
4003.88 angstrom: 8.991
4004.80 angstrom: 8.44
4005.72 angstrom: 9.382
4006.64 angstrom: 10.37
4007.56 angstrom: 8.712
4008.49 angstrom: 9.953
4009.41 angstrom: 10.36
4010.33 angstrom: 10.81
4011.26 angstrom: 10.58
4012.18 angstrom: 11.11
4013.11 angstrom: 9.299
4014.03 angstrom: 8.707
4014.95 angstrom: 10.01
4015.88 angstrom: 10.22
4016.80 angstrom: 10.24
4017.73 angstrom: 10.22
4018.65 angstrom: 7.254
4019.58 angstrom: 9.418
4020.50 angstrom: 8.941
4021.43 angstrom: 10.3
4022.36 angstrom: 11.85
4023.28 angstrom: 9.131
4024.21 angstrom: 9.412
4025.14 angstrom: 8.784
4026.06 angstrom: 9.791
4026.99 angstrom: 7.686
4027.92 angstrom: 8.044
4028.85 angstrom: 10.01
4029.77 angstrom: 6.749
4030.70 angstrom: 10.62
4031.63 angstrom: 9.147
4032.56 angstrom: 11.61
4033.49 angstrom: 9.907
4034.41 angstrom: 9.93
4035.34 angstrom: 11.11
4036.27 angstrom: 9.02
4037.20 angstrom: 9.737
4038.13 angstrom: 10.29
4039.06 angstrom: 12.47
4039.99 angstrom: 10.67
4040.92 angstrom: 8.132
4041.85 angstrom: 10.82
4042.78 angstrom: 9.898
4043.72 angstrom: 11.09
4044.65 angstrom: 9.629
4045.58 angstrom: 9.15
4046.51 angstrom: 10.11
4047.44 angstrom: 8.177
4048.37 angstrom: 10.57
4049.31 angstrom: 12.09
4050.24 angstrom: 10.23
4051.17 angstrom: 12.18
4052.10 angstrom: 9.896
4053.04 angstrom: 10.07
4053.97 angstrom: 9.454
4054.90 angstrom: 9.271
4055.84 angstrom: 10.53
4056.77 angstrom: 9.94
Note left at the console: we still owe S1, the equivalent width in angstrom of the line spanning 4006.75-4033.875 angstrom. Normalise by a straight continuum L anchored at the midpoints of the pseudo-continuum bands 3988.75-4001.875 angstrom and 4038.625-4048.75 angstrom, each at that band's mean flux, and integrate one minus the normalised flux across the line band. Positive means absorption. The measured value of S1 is 0.8 angstrom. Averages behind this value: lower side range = 9.77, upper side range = 10.1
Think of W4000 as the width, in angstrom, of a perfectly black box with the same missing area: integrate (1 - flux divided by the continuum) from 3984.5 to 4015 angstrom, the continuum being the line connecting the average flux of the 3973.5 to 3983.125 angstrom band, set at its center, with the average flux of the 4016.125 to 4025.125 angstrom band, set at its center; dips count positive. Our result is -1.7 angstrom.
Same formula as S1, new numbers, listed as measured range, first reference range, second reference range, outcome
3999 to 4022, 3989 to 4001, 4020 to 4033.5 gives -0.2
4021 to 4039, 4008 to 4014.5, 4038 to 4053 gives 0.9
